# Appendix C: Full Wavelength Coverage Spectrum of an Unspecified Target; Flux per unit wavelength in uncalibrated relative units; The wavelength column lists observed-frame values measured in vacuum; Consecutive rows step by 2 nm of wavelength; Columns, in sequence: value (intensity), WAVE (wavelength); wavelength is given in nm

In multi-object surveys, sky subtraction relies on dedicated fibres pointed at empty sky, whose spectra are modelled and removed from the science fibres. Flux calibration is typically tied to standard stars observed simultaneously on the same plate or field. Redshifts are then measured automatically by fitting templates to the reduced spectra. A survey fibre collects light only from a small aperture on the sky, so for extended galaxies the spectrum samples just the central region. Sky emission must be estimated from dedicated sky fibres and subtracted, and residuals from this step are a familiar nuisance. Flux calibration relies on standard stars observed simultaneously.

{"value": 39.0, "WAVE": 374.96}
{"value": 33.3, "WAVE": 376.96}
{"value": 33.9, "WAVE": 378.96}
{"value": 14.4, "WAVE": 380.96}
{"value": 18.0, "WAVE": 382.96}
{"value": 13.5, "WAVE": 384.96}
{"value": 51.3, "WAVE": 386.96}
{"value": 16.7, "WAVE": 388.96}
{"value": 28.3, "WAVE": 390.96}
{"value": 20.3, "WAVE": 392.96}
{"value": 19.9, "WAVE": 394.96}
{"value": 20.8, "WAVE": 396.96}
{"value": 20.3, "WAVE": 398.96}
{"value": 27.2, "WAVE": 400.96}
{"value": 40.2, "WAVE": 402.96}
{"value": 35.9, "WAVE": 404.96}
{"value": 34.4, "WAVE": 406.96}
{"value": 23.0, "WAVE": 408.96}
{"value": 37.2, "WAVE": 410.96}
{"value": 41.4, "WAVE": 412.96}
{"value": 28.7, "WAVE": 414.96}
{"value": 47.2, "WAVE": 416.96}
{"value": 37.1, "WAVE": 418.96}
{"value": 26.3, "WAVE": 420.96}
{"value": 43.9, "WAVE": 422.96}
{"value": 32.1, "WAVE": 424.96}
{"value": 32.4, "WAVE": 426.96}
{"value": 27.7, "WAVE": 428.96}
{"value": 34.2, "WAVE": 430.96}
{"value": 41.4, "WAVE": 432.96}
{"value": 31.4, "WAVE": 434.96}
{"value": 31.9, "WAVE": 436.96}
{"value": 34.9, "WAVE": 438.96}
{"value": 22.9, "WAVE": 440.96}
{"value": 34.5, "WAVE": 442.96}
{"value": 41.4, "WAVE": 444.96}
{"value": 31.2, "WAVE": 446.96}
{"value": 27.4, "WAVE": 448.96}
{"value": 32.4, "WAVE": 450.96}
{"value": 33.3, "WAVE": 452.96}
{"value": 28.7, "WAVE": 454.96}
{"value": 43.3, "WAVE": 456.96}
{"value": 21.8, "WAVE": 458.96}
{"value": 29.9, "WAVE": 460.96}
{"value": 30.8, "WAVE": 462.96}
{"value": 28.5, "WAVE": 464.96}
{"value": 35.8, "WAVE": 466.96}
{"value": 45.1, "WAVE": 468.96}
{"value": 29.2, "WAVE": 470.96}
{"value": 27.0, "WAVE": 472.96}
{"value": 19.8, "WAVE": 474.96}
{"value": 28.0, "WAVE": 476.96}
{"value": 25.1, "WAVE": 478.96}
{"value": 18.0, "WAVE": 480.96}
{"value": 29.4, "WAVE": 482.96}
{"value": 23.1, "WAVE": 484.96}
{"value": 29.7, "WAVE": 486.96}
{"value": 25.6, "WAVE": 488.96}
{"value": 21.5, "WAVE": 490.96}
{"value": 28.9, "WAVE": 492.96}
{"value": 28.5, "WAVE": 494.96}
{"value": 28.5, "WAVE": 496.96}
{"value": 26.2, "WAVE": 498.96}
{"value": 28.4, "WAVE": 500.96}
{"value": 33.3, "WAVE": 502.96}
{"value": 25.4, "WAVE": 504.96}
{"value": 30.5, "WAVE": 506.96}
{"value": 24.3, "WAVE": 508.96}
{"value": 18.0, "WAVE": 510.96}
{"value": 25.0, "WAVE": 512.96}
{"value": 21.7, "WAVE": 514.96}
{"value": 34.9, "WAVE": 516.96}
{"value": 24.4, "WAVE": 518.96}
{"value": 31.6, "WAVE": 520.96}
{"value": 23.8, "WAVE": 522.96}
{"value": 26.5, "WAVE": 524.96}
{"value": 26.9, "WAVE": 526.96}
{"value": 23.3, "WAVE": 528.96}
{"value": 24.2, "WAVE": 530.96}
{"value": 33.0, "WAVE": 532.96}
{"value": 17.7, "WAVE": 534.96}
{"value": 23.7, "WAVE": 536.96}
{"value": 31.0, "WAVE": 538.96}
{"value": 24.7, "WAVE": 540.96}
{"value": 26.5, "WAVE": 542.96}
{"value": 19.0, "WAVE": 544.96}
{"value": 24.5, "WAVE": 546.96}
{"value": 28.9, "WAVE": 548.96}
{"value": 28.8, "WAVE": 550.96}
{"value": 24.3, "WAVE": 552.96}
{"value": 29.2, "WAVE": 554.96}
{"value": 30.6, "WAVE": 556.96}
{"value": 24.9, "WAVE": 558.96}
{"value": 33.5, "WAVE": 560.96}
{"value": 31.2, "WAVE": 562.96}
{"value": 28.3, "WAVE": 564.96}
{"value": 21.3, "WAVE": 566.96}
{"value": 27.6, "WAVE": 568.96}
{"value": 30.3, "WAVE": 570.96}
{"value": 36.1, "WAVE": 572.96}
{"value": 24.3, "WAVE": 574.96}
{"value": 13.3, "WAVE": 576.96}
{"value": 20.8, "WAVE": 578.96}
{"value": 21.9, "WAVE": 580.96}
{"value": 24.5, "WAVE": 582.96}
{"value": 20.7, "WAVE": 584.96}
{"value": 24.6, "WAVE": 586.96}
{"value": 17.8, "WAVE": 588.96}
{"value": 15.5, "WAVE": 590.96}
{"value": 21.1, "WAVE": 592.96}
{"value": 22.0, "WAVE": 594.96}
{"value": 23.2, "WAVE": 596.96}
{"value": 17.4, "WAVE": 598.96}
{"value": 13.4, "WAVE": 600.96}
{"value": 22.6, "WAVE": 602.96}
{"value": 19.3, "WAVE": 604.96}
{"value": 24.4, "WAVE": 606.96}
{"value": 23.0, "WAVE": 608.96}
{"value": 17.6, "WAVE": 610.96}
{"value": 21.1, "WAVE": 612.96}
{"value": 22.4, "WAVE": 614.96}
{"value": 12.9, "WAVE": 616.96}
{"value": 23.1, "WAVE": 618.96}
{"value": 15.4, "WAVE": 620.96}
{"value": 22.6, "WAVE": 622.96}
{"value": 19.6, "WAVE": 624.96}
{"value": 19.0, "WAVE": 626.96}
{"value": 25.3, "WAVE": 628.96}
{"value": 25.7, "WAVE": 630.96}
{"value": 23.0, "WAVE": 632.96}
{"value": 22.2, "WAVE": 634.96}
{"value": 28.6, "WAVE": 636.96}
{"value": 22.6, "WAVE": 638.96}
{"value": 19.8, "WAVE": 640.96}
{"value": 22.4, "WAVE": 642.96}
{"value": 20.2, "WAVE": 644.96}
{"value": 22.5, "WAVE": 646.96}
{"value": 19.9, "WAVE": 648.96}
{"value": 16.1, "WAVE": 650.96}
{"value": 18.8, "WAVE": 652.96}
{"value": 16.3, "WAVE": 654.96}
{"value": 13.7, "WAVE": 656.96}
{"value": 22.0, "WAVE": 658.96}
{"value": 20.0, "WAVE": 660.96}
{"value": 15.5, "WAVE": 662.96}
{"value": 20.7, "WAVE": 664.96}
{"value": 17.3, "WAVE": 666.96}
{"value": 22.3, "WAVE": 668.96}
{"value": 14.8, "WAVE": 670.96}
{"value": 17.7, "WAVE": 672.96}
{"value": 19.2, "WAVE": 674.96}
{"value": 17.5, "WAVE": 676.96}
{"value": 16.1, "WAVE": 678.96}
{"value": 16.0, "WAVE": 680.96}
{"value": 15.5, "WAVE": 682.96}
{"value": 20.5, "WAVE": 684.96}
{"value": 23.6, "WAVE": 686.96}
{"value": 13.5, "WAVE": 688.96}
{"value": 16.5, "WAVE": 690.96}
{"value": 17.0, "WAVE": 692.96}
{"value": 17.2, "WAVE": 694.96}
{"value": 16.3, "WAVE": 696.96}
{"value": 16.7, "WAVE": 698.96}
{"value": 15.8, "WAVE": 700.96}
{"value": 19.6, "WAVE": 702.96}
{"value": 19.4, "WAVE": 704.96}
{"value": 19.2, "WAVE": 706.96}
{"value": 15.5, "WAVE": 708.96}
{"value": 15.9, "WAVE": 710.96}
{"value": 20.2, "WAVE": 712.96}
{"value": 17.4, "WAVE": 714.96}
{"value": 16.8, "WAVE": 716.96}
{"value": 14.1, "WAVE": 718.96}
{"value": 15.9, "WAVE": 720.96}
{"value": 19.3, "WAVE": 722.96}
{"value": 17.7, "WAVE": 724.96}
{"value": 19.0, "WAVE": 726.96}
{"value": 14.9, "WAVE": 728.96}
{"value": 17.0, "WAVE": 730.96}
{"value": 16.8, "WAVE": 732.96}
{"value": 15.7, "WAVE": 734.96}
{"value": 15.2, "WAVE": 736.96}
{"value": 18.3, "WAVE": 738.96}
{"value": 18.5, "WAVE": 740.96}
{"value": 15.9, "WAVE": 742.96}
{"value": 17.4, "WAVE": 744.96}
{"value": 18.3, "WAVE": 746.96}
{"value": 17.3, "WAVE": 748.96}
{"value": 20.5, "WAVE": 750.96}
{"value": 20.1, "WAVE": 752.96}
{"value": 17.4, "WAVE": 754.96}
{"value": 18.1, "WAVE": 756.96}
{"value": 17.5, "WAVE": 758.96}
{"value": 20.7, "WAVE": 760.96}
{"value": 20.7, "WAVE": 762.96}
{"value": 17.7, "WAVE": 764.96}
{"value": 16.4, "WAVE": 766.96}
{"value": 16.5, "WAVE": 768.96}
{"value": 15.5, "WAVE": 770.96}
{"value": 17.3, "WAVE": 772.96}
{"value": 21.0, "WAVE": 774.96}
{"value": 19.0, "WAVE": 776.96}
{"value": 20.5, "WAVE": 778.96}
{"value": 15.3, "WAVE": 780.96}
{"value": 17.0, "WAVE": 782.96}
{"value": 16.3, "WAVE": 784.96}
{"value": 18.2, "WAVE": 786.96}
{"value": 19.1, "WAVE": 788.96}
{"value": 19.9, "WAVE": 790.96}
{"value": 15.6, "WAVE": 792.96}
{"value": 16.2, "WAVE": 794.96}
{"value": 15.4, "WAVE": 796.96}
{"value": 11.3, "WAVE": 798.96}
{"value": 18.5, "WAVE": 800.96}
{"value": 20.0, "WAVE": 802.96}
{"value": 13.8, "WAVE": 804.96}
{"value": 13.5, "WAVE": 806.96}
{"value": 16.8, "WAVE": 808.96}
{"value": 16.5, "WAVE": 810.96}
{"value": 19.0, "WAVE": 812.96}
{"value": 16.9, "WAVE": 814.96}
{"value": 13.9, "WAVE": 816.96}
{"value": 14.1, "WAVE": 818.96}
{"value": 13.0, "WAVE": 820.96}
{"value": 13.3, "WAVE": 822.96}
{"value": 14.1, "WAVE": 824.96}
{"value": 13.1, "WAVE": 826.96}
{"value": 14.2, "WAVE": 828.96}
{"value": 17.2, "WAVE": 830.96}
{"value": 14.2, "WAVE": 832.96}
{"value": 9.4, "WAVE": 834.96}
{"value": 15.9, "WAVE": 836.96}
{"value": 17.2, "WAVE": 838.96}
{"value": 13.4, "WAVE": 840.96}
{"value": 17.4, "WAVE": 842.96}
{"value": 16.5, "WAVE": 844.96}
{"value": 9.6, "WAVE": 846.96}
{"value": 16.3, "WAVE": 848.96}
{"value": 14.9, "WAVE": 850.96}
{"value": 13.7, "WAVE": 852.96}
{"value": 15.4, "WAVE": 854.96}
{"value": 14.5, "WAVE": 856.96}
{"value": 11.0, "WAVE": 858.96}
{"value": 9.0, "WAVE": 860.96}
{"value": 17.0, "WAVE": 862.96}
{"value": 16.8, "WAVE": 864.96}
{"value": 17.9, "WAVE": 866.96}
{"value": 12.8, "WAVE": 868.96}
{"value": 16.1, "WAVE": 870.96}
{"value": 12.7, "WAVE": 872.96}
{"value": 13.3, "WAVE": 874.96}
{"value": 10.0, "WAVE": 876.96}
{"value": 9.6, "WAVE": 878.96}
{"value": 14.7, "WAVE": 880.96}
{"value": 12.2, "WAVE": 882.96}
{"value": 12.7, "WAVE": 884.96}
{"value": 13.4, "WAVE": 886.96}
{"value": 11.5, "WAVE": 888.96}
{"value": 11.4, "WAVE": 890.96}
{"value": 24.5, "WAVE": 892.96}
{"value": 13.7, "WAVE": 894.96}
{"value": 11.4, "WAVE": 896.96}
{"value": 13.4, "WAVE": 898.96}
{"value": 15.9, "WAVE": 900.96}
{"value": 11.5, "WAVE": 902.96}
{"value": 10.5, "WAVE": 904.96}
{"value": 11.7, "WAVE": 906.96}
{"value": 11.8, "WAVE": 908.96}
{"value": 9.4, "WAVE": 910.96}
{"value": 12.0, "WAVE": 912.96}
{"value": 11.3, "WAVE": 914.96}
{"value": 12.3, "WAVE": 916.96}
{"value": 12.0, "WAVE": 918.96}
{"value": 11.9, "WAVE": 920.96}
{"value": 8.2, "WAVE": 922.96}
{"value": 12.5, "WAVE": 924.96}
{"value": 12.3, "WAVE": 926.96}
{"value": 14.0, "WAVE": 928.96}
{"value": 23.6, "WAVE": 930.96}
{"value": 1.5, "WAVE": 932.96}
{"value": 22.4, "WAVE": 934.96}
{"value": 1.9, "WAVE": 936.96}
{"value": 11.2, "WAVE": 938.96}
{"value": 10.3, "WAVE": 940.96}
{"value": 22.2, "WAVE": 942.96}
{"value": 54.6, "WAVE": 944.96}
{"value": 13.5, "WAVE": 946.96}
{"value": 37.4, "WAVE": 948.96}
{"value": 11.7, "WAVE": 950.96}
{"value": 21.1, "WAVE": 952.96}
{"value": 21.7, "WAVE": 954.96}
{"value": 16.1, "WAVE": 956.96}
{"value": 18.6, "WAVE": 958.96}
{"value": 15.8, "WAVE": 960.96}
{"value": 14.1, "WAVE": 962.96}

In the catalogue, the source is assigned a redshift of 0.67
